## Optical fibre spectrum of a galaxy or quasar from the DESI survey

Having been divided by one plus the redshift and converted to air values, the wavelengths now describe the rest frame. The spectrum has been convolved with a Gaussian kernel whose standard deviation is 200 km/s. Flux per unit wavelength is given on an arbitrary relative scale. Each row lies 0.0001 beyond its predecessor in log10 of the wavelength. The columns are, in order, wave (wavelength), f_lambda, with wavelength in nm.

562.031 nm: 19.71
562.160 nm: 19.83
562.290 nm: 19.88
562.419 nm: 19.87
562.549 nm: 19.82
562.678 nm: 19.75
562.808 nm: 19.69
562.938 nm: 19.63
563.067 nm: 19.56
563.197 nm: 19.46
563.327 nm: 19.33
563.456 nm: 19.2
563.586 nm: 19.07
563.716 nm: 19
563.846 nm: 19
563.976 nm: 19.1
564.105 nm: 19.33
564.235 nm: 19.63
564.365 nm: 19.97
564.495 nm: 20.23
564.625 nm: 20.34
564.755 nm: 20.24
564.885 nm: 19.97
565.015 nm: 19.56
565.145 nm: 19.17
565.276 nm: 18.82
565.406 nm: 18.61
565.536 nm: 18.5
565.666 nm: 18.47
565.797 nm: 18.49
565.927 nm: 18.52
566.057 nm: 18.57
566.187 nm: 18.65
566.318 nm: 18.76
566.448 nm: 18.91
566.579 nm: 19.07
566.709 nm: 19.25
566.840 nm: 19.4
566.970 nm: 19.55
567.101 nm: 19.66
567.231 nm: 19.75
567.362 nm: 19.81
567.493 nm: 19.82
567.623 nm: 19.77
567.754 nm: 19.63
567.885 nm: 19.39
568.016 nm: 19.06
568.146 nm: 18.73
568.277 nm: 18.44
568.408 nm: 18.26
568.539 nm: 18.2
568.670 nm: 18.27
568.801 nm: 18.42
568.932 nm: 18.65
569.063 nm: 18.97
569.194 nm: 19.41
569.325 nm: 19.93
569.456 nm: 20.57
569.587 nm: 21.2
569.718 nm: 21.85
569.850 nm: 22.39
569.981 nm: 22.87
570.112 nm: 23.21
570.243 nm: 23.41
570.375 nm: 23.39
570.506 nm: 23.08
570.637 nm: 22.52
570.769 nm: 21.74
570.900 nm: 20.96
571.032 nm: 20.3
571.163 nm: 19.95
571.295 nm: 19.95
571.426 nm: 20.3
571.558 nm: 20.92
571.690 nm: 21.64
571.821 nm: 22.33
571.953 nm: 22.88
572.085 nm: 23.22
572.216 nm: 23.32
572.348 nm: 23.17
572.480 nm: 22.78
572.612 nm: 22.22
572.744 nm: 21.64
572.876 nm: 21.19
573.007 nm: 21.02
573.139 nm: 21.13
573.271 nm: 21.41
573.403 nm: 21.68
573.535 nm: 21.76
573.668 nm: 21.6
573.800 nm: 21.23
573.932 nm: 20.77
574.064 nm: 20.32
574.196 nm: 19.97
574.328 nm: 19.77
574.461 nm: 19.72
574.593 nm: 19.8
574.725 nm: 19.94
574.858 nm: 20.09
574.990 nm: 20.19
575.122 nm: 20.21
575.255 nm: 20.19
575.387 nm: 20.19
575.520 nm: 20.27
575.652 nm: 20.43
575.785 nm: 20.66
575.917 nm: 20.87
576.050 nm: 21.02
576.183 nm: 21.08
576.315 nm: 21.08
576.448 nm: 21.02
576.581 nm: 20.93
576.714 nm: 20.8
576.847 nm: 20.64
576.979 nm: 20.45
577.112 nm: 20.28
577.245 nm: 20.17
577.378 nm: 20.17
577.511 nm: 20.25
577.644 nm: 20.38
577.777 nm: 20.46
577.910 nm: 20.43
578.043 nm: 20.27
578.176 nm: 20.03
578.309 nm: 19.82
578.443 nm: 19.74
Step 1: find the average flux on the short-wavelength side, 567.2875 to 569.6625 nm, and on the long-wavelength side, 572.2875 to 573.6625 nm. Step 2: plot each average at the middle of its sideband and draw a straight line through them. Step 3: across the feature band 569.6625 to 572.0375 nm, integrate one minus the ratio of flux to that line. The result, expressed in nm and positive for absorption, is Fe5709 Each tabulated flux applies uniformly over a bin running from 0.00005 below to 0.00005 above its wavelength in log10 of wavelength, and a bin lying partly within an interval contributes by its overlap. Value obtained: -0.15 nm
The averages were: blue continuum 19.3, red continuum 21.8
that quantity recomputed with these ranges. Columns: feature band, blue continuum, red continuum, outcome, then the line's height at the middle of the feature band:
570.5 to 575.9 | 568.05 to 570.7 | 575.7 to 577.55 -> -0.126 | 20.6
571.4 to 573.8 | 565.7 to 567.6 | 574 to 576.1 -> -0.240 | 19.9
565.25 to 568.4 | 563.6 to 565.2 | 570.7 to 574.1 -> 0.178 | 20.2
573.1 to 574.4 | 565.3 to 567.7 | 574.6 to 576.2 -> -0.052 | 20.1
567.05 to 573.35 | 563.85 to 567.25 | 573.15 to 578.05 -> -0.315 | 19.9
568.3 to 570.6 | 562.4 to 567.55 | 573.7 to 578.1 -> -0.105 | 19.8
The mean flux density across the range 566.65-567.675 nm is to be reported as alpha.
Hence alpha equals 19.6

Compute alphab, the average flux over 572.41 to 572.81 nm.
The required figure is 22.2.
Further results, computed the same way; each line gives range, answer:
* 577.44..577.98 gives 20.4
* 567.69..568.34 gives 19.1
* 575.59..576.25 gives 20.8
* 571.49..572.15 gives 22.2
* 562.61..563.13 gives 19.7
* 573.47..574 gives 21.3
